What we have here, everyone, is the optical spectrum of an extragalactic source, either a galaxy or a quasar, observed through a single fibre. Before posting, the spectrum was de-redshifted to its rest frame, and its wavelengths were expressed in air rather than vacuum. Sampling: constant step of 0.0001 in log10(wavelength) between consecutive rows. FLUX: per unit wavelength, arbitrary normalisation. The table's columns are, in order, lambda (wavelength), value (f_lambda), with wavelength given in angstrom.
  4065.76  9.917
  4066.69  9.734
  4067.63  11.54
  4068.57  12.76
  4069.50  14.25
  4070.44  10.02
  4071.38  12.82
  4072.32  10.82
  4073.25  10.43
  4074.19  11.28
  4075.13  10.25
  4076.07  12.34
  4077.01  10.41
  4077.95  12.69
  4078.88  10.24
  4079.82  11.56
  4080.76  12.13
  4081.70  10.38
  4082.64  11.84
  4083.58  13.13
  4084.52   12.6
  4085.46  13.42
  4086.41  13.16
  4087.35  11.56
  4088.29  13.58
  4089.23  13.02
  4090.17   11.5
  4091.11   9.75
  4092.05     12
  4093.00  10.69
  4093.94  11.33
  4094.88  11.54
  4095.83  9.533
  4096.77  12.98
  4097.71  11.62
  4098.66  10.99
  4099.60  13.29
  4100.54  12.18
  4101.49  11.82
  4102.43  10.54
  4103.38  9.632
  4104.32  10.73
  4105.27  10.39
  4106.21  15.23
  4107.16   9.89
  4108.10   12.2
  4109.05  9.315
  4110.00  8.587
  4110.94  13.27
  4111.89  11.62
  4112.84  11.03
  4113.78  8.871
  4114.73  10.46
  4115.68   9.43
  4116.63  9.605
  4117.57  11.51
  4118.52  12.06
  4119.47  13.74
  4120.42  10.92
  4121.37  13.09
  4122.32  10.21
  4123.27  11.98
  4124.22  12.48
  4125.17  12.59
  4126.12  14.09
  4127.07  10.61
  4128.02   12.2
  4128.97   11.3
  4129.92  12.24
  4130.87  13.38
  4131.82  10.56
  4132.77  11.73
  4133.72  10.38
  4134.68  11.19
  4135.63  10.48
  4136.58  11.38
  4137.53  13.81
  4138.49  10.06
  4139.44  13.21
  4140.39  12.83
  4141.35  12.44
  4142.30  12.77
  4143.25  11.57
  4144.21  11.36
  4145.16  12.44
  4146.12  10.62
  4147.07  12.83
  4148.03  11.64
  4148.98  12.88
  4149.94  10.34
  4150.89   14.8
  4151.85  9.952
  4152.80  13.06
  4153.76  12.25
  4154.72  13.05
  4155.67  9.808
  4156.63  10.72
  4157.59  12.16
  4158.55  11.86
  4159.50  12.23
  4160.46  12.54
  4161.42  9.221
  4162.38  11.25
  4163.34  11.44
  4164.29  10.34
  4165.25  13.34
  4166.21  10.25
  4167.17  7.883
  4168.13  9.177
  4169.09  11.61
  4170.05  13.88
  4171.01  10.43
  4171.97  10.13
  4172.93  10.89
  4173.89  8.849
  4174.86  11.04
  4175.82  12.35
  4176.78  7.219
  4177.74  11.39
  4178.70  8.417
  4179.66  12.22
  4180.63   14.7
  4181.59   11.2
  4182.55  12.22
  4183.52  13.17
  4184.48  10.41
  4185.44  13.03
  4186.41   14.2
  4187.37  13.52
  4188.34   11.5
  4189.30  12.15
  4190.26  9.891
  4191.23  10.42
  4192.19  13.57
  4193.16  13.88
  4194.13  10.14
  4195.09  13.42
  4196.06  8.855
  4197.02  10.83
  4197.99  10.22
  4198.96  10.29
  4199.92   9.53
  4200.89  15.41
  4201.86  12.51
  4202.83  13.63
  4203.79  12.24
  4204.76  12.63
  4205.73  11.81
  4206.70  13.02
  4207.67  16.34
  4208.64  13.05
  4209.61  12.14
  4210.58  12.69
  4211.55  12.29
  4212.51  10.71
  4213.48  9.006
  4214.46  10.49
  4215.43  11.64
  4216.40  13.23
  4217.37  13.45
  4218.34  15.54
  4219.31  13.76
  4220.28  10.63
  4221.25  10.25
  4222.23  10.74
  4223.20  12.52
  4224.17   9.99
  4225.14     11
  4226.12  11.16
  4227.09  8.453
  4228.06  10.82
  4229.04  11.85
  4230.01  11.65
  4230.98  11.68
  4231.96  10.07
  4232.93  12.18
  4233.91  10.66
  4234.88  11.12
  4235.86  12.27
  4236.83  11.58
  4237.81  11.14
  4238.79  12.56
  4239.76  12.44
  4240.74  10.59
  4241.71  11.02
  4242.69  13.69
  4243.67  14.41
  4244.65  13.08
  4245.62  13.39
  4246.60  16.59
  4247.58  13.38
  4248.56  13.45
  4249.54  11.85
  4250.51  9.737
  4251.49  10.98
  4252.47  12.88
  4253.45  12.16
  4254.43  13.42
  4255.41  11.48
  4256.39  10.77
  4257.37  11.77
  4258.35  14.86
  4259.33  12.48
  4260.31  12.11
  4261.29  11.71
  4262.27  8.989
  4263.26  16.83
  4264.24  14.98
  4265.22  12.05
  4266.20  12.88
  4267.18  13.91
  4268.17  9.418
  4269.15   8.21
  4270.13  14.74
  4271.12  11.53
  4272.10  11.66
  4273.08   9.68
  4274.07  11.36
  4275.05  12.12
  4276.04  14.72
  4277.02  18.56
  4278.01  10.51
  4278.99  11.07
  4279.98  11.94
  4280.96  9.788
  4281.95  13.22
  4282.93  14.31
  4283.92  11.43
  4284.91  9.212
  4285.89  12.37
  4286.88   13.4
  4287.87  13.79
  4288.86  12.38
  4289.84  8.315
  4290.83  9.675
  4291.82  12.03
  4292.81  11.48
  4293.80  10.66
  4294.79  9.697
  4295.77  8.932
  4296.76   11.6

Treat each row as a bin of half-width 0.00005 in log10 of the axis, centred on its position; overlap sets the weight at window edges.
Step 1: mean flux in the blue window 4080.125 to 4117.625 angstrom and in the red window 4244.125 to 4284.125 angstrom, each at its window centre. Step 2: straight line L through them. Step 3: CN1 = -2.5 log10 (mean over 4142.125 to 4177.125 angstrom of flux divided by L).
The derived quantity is 0.05 mag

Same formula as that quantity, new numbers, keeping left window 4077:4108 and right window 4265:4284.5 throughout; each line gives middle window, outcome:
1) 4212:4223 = 0.02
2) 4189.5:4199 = 0.07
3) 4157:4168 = 0.08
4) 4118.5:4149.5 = -0.01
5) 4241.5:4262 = -0.05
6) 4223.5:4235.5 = 0.10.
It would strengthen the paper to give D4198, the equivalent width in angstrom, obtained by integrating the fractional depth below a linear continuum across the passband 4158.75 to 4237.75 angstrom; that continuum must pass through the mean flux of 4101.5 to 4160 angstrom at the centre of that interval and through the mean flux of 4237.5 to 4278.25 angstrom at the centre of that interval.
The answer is 3.3 angstrom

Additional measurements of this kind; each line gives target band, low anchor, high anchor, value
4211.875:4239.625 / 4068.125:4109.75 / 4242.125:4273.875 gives 1.9 angstrom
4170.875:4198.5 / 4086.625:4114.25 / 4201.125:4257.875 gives 1.0 angstrom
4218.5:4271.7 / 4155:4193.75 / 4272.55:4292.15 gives -1.1 angstrom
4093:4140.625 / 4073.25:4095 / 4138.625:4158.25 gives 1.6 angstrom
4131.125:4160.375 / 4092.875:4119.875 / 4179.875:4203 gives -0.7 angstrom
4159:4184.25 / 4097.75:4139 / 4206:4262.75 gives 1.4 angstrom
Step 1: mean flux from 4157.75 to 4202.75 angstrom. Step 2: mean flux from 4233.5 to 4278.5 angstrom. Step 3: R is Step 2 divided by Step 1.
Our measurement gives 1.09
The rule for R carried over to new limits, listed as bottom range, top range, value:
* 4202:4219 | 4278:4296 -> 0.90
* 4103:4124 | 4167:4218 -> 1.05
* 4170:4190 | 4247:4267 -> 1.09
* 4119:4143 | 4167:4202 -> 0.95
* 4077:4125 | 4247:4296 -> 1.04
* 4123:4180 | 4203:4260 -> 1.05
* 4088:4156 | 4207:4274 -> 1.04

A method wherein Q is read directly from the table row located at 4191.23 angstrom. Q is 10.42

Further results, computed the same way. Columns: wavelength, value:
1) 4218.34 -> 15.54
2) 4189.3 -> 12.15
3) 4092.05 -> 12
